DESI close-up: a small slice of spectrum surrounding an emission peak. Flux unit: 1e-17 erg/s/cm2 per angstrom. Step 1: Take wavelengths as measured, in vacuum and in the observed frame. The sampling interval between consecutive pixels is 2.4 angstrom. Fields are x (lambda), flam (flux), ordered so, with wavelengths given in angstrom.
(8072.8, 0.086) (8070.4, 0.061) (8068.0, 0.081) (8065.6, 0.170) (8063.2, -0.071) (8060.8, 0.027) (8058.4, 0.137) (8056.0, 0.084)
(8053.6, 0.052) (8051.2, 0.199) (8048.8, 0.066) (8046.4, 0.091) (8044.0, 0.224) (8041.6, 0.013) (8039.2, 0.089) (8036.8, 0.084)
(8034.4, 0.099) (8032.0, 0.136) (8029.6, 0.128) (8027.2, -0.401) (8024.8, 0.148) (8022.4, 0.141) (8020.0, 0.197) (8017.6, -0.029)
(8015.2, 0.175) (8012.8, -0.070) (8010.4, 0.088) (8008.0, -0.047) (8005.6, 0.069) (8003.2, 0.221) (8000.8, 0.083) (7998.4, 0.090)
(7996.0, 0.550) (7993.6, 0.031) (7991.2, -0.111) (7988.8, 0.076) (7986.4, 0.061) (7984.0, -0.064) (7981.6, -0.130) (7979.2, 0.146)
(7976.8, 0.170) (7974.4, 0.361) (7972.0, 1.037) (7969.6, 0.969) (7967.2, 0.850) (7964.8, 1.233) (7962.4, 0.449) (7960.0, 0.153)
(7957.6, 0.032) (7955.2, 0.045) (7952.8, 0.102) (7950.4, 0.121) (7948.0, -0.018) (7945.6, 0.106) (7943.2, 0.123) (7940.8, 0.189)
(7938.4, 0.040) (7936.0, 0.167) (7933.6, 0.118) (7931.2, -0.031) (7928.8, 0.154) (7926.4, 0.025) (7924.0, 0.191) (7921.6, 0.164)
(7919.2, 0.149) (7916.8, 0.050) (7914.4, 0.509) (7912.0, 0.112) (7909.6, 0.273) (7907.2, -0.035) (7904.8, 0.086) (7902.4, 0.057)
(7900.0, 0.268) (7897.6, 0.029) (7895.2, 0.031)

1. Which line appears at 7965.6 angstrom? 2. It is [O II]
